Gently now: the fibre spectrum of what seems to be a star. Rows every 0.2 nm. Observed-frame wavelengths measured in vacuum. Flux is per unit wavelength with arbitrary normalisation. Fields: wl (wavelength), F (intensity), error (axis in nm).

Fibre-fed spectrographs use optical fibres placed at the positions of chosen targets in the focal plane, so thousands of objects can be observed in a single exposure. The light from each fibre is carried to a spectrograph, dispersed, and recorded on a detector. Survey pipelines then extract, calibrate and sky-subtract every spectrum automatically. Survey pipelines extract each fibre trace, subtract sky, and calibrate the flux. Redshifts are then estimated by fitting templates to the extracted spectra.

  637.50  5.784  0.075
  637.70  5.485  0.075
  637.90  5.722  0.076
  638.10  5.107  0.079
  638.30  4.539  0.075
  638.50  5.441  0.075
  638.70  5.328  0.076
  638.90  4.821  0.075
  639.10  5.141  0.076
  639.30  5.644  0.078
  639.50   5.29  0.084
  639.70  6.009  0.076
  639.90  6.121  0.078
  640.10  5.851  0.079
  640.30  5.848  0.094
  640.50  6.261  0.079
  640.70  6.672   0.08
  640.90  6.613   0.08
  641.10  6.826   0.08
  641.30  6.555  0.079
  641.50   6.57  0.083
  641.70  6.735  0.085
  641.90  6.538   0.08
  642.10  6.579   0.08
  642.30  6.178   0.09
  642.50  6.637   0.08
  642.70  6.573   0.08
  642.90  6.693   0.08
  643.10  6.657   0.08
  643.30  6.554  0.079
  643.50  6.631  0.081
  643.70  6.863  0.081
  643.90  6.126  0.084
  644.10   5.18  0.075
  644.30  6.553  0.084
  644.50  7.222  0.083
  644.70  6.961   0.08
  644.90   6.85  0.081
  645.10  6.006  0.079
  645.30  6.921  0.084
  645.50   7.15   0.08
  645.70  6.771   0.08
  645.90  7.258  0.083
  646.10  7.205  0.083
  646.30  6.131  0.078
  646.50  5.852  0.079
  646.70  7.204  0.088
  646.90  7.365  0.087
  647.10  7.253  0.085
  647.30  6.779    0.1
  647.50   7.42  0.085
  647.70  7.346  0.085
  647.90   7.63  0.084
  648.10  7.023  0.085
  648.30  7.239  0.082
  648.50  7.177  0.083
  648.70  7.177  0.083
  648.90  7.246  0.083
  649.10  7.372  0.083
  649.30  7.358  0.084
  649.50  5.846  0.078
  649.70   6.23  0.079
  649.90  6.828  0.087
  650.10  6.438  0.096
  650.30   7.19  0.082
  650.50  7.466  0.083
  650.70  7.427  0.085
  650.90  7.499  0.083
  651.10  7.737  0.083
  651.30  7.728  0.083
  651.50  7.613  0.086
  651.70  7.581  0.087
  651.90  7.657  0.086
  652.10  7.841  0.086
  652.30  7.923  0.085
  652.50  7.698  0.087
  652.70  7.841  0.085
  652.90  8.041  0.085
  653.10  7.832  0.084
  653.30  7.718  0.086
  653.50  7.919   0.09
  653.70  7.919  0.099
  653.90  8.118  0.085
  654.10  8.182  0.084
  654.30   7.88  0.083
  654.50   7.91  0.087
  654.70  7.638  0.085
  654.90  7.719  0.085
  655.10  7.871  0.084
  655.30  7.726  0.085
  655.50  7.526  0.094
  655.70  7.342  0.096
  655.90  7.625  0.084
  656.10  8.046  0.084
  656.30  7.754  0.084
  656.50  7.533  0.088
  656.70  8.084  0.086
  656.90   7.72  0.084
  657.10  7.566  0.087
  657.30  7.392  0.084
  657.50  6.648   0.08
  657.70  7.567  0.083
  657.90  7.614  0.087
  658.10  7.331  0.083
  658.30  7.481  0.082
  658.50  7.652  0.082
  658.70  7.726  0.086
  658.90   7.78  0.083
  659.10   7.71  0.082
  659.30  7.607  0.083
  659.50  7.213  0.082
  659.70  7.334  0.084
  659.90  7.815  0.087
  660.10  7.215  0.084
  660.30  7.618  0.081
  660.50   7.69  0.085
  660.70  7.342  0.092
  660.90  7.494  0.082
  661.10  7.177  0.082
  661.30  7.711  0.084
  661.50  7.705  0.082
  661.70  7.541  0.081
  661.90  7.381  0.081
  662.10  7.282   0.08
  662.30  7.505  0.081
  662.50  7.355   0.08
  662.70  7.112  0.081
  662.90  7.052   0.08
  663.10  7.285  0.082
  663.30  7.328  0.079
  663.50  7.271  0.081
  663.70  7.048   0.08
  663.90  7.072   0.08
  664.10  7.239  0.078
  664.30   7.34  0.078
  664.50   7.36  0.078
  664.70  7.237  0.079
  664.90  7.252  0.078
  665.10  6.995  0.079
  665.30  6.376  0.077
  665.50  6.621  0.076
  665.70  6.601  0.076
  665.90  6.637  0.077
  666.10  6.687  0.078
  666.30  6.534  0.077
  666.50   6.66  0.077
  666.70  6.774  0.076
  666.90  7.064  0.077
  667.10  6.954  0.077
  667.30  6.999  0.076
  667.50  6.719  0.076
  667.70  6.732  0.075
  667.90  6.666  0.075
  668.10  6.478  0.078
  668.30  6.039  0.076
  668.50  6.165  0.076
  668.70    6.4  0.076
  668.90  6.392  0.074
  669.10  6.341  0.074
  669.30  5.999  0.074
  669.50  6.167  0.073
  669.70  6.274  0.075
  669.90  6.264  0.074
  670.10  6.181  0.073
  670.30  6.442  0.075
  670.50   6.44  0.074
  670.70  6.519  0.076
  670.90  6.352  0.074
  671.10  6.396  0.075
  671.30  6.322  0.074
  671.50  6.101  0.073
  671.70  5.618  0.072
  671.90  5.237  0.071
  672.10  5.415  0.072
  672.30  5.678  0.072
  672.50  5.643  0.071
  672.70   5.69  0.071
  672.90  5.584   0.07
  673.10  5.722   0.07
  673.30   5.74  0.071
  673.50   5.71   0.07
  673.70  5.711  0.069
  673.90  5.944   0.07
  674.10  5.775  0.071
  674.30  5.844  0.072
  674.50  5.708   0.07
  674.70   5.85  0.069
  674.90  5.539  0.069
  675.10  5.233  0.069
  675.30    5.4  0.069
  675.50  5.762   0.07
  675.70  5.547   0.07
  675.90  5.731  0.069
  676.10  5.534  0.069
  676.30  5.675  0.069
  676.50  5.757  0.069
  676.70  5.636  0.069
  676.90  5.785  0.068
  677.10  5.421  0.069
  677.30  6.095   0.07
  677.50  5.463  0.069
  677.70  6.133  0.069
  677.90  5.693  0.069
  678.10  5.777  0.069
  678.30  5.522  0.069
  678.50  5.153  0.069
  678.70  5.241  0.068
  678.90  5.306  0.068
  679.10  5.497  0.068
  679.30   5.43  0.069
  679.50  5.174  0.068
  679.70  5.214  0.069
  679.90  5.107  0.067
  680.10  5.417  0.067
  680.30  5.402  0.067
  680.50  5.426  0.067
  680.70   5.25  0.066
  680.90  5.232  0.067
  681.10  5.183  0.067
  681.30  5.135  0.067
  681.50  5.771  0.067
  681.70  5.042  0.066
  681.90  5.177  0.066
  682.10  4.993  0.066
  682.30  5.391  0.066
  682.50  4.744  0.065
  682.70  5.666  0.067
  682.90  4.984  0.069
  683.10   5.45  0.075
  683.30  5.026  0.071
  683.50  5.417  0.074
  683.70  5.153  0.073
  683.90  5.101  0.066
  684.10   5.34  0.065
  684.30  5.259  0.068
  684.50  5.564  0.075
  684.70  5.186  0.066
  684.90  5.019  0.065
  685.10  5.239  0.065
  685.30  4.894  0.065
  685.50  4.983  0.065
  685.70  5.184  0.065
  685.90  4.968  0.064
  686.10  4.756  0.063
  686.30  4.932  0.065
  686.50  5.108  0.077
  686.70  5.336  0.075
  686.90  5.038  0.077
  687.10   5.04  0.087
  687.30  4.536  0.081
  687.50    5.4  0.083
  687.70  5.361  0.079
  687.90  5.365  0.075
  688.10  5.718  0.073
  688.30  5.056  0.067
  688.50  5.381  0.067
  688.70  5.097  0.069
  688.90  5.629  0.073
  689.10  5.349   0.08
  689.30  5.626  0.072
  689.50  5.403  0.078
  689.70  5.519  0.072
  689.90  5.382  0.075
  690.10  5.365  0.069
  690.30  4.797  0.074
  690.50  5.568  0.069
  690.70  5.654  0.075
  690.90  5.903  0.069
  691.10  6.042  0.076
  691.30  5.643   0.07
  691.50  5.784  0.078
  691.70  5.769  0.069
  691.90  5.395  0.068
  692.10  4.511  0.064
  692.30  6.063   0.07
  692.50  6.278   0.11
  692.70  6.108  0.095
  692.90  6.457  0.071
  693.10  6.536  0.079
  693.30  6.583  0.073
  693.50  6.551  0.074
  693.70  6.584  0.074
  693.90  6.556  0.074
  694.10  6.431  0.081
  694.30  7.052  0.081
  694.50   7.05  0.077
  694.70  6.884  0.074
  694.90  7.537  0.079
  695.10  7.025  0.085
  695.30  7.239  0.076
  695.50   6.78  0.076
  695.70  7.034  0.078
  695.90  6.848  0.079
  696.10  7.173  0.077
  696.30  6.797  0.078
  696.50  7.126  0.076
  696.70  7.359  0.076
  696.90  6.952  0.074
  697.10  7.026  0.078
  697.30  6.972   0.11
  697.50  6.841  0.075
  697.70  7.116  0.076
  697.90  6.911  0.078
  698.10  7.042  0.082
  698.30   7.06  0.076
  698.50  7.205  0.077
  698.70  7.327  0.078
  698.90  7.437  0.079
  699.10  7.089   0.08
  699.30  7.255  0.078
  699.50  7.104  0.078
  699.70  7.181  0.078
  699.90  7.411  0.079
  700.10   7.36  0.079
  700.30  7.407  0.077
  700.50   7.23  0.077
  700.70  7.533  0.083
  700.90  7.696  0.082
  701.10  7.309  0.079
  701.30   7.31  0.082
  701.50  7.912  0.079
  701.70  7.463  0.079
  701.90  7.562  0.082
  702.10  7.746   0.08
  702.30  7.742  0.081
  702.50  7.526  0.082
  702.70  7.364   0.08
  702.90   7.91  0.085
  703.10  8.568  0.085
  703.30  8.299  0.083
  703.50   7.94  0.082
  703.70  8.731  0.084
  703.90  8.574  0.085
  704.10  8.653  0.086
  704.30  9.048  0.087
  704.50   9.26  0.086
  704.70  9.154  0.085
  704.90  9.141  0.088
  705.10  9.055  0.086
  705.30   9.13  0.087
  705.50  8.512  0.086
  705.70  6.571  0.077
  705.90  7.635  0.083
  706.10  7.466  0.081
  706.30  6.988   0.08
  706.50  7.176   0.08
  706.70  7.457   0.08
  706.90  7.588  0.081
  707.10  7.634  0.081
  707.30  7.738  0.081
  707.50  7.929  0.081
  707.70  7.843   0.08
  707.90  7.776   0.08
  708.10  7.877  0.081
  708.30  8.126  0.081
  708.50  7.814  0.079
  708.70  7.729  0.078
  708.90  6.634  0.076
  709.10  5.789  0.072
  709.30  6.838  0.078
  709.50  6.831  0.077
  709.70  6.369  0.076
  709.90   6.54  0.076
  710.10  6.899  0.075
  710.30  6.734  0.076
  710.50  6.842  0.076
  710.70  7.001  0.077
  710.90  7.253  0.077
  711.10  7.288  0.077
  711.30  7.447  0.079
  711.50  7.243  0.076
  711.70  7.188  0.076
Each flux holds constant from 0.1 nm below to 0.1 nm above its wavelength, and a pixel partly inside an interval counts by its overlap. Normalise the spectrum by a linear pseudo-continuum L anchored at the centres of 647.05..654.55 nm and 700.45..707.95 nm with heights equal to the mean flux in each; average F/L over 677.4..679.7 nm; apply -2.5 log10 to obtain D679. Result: 0.37 mag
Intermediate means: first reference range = 7.45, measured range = 5.48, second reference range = 7.96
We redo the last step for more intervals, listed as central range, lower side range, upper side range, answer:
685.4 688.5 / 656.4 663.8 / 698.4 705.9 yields 0.45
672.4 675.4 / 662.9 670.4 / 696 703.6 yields 0.21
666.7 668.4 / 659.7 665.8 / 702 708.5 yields 0.10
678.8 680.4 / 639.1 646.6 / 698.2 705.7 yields 0.35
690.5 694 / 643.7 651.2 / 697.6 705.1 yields 0.26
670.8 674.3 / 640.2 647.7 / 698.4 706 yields 0.24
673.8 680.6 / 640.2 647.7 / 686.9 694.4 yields 0.08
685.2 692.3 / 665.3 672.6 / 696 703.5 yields 0.30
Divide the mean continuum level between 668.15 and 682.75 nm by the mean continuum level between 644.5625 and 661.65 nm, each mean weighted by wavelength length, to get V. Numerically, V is 0.77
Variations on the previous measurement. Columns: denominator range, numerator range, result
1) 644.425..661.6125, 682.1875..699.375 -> 0.80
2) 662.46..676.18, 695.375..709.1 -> 1.20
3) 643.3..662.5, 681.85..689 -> 0.71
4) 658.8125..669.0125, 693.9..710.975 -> 1.05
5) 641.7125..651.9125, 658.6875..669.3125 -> 1.02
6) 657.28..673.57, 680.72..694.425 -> 0.80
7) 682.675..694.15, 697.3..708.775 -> 1.41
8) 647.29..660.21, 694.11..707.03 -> 1.01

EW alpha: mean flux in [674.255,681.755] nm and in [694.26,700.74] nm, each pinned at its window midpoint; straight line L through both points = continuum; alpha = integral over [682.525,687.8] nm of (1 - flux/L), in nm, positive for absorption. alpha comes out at 0.82 nm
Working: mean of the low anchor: 5.5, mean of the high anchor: 7.13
